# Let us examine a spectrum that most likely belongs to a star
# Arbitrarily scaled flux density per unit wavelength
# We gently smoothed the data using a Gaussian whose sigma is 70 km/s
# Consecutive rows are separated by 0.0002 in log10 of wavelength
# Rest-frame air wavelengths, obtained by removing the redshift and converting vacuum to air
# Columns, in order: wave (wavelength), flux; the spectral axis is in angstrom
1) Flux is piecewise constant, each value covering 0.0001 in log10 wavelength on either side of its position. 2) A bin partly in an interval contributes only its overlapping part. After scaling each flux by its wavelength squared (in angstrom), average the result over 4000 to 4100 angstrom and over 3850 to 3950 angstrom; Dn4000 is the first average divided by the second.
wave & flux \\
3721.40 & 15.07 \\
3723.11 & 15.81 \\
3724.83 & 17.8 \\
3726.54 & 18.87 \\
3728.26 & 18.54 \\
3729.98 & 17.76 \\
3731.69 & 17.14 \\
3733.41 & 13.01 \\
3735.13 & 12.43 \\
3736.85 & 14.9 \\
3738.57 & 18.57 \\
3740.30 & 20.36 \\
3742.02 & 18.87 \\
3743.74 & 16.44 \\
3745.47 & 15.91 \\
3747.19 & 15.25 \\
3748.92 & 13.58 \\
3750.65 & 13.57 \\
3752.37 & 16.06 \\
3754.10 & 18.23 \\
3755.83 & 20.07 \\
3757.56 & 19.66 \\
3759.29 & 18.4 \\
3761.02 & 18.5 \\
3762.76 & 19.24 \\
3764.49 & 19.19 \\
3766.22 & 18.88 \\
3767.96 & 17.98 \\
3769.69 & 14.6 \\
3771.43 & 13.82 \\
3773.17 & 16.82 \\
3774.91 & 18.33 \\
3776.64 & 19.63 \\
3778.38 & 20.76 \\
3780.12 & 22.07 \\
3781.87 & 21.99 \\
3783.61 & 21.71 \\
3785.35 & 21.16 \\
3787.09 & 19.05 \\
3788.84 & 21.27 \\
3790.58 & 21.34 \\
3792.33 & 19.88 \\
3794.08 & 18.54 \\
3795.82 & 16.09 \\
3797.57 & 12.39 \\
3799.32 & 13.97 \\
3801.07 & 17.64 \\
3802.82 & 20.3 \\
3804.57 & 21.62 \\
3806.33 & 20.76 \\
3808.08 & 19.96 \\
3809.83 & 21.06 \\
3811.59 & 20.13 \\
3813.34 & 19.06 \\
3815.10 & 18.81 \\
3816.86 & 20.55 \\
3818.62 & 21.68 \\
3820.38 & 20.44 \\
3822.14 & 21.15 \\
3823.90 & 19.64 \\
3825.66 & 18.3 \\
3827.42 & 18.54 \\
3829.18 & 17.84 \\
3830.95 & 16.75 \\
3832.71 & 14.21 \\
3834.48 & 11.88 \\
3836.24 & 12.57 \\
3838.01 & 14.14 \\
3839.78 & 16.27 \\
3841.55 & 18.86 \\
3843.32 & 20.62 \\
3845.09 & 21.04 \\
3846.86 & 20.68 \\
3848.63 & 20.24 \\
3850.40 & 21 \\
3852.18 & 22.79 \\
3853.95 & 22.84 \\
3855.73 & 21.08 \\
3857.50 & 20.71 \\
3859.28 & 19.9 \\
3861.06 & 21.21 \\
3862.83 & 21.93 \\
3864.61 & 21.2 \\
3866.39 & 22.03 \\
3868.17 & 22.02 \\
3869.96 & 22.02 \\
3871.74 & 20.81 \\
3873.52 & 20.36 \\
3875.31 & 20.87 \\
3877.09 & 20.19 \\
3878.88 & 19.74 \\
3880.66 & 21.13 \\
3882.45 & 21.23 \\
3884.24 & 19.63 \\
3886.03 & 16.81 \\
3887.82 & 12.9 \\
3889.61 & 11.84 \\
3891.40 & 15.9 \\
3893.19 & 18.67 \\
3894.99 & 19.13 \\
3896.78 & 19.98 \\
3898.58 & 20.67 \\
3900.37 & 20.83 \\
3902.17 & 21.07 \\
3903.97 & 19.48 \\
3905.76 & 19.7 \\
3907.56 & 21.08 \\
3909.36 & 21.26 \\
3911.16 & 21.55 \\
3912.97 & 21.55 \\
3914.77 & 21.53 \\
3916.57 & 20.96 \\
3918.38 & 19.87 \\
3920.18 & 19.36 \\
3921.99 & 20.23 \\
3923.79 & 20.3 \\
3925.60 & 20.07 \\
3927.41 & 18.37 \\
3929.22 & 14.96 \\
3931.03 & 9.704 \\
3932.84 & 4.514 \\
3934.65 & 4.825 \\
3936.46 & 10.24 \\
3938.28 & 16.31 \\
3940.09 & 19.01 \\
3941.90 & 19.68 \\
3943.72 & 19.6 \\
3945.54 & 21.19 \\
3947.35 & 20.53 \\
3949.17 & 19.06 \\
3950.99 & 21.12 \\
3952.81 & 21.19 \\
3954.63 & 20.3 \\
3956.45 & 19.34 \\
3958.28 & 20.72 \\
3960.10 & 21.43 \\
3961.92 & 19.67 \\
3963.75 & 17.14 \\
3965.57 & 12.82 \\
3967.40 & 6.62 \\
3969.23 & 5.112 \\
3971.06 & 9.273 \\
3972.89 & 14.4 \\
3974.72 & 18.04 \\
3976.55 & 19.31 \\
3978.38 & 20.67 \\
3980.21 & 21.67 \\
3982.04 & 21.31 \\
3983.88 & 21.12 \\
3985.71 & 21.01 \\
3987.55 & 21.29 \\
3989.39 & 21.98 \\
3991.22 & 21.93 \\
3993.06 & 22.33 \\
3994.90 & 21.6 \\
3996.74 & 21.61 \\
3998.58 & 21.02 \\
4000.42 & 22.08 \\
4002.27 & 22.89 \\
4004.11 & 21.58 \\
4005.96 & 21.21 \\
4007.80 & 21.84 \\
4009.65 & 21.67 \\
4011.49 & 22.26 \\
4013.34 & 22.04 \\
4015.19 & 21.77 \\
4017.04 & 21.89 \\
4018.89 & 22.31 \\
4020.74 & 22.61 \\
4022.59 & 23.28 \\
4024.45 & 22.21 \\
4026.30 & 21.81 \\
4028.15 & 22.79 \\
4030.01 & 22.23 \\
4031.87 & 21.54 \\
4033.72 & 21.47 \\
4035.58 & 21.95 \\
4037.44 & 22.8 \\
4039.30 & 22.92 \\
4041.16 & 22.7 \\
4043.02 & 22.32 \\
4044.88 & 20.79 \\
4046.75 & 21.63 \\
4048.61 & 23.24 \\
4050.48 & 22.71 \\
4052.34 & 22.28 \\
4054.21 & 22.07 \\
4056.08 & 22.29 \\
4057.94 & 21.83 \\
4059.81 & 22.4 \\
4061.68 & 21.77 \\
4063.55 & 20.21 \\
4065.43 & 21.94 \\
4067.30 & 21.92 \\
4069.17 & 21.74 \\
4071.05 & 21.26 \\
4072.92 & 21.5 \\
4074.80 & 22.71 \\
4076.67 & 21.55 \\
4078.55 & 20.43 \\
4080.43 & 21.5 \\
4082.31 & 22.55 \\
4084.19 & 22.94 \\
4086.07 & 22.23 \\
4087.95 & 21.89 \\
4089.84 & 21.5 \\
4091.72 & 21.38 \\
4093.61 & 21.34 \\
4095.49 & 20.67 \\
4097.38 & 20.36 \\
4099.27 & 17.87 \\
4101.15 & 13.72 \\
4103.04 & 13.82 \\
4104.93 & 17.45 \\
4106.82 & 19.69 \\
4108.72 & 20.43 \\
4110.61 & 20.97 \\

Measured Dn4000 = 1.2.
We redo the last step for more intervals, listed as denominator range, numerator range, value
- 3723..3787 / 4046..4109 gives 1.39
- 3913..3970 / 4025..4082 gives 1.36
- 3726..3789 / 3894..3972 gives 1.08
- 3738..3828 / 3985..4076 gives 1.33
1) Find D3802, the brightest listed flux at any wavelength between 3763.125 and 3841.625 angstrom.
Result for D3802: 22.07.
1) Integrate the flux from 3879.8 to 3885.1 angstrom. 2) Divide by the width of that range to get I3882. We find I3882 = 20.7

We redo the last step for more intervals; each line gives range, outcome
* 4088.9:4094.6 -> 21.4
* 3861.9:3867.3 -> 21.8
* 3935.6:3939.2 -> 13.3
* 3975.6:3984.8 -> 20.8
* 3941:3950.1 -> 20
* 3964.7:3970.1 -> 8.16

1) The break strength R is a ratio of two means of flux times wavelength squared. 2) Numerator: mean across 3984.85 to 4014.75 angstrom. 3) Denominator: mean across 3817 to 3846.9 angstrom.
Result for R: 1.3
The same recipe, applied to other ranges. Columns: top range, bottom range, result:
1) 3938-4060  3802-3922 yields 1.12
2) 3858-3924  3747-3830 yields 1.12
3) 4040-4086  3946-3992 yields 1.26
